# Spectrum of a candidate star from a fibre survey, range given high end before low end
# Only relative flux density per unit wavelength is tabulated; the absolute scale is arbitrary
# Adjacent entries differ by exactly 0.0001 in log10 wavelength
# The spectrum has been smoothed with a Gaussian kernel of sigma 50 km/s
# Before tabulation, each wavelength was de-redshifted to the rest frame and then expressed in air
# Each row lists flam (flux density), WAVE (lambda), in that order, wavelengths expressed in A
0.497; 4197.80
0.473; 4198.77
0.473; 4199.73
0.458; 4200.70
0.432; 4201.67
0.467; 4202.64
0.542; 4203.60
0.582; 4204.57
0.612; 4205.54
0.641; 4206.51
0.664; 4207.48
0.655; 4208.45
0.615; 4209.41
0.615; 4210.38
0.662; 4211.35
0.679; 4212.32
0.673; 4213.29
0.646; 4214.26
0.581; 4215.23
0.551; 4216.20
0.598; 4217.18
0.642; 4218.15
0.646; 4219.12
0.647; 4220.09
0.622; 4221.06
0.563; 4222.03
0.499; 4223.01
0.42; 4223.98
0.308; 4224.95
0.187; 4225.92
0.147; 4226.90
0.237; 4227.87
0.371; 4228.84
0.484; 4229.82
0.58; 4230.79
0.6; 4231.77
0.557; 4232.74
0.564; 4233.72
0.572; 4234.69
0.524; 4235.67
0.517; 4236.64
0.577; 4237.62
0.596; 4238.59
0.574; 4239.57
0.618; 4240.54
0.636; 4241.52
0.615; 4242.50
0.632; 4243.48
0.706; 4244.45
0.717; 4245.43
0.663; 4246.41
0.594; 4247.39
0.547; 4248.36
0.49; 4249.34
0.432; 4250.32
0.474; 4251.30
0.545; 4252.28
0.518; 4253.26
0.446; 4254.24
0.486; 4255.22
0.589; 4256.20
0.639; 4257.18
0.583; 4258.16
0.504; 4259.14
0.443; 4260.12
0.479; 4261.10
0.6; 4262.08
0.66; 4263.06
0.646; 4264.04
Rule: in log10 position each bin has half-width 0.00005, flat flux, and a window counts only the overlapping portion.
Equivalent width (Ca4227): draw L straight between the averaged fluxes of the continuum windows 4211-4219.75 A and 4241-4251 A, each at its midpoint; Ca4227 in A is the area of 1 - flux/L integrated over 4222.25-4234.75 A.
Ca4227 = 3.9 A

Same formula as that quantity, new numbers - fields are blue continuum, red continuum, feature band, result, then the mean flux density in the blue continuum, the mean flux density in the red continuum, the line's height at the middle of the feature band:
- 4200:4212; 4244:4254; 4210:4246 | 1.31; 0.578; 0.565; 0.571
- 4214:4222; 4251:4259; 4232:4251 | -0.73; 0.613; 0.535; 0.563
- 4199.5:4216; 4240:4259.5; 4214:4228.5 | 2.53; 0.589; 0.572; 0.584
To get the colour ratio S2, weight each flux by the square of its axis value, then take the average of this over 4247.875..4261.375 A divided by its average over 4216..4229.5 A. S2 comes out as 1.14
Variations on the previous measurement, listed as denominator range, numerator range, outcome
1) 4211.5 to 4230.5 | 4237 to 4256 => 1.15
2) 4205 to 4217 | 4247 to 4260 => 0.85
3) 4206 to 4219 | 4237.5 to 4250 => 0.98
